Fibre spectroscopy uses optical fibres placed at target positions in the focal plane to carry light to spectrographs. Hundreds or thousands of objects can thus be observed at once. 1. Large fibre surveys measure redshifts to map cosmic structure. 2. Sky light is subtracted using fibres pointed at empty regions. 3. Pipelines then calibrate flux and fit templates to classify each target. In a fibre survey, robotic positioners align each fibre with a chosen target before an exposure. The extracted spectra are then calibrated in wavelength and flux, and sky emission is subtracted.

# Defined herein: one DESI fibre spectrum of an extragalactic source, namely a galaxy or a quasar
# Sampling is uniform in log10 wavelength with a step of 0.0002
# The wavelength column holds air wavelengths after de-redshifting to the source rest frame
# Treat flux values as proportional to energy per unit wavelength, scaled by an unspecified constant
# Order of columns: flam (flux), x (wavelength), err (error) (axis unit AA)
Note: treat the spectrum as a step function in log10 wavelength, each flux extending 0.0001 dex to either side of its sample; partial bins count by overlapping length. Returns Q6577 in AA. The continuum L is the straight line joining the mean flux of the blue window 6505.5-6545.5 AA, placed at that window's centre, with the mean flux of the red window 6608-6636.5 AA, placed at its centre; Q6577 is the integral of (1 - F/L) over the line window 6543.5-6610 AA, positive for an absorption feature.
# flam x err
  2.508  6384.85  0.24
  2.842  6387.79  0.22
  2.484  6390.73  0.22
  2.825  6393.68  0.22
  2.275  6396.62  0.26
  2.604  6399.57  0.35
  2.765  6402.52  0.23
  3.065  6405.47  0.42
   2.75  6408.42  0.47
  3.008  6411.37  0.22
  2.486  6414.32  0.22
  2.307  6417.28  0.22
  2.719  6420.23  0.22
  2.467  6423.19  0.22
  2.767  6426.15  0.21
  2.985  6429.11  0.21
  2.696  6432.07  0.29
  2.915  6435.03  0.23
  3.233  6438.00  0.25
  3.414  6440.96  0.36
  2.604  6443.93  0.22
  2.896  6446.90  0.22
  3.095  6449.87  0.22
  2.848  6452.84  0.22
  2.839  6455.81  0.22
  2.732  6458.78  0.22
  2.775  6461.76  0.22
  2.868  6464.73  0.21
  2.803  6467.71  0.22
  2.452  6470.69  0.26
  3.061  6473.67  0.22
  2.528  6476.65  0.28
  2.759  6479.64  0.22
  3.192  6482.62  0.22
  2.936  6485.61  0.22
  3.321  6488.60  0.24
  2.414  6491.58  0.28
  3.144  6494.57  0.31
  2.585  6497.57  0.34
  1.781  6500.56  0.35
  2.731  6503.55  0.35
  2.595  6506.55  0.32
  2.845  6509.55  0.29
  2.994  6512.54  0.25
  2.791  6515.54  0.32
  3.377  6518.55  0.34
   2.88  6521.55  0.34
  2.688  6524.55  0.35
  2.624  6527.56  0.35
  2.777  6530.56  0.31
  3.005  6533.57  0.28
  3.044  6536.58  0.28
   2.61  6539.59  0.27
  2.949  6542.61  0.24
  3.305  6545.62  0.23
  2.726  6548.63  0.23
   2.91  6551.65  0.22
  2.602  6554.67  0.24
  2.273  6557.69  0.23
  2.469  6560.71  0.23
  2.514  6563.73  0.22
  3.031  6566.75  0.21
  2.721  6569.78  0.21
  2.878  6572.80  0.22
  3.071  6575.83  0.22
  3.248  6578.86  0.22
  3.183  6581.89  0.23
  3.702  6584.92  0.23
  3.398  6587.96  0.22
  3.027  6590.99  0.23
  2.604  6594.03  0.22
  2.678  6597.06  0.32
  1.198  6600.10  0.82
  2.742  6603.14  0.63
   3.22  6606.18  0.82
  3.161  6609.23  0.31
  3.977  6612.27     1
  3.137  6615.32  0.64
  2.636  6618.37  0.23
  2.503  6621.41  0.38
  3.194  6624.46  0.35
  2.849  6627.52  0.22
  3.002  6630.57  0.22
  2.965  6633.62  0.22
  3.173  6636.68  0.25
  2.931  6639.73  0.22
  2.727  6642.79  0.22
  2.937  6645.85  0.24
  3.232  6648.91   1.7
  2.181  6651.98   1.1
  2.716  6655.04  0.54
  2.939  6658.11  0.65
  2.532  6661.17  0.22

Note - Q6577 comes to 2.8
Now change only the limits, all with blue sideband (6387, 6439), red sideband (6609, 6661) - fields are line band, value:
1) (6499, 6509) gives 1.42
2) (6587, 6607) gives 1.70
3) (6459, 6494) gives -0.56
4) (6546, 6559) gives 0.77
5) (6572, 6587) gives -1.83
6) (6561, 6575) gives 0.50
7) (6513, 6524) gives -0.61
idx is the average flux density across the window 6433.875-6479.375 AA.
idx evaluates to 2.87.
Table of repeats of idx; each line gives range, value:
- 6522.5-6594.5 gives 2.89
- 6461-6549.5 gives 2.82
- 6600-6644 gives 2.95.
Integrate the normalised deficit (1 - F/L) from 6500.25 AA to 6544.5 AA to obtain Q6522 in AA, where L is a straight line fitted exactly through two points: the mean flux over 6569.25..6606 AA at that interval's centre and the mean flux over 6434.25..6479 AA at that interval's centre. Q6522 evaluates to 1.0 AA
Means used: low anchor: 2.87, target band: 2.81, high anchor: 2.89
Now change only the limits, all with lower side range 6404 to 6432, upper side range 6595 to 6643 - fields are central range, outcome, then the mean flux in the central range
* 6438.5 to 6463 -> -1.45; 2.92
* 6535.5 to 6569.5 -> 0.83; 2.76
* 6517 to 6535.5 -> -0.56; 2.89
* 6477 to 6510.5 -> 0.48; 2.74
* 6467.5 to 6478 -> 0.25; 2.7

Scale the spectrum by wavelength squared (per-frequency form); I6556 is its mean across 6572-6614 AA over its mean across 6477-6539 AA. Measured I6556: 1.10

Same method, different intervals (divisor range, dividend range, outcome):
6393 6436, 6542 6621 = 1.13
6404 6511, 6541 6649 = 1.09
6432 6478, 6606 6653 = 1.10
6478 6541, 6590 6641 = 1.06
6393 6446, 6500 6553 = 1.06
